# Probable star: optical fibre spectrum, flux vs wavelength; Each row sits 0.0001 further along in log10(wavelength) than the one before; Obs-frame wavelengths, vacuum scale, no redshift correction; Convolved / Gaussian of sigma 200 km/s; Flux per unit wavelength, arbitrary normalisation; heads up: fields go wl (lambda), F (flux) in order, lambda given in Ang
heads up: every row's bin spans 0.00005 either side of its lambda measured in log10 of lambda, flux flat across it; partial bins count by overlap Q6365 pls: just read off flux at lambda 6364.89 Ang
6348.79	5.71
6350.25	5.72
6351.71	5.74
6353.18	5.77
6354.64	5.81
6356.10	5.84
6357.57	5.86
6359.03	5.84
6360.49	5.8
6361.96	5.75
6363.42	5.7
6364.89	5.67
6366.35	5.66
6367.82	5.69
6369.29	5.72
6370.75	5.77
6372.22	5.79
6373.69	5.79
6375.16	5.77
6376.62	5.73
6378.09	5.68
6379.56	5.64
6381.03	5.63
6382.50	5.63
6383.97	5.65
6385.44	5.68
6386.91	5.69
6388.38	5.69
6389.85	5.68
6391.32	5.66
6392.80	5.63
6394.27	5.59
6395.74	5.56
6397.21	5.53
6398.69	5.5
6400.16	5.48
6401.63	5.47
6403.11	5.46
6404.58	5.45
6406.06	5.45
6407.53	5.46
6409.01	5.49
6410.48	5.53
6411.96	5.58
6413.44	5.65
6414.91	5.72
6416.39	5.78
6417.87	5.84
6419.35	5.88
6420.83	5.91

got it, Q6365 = 5.67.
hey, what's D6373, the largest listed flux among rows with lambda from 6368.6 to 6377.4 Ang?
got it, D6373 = 5.79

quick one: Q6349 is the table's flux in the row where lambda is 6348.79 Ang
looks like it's 5.71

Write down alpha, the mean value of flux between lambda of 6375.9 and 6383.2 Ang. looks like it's 5.66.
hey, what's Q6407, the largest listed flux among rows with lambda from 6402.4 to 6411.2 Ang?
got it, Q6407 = 5.53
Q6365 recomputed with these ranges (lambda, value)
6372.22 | 5.79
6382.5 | 5.63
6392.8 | 5.63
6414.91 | 5.72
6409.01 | 5.49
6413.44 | 5.65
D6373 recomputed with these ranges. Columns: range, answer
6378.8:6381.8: 5.64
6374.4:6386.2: 5.77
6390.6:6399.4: 5.66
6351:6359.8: 5.86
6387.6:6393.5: 5.69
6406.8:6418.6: 5.84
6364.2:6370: 5.72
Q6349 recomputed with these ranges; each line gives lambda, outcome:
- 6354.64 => 5.81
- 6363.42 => 5.7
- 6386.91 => 5.69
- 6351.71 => 5.74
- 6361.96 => 5.75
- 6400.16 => 5.48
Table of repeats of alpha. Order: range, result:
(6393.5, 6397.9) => 5.57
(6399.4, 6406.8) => 5.47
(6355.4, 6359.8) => 5.85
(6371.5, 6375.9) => 5.79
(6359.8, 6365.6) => 5.72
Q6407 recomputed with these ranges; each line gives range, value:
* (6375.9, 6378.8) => 5.73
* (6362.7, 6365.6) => 5.7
